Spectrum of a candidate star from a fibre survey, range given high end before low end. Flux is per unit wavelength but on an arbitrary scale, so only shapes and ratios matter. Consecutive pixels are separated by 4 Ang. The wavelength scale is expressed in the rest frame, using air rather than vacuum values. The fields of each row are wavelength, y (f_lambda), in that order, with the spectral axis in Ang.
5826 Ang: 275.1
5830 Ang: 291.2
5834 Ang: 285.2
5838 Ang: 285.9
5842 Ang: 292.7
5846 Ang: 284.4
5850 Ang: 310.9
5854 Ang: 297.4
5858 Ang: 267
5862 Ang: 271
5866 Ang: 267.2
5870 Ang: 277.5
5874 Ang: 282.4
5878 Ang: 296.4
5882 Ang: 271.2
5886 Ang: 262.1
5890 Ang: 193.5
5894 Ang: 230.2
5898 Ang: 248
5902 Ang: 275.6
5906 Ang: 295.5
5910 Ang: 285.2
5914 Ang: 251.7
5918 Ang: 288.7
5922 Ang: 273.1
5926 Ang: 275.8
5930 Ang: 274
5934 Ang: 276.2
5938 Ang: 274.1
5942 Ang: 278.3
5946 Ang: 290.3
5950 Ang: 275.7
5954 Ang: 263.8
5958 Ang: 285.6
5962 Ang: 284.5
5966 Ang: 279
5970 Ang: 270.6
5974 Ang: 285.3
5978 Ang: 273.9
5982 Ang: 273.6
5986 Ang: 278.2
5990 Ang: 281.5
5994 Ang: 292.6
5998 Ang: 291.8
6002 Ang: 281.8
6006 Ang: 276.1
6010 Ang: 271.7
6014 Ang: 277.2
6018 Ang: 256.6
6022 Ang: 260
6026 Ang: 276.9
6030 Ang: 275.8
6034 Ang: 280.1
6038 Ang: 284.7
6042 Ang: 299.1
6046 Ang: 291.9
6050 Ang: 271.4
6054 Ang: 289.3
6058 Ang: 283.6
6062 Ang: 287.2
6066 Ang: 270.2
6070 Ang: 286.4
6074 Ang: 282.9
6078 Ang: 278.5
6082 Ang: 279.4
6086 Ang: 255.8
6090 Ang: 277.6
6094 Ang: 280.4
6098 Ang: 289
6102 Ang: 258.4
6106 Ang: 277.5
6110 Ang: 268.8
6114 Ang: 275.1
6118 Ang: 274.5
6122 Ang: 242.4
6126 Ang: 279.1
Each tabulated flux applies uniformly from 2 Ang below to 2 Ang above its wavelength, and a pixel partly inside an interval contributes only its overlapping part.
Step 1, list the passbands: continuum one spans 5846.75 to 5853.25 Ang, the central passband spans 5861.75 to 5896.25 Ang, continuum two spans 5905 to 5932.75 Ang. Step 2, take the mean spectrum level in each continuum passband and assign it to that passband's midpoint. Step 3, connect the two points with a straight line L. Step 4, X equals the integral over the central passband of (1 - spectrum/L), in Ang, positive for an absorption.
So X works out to 3.7 Ang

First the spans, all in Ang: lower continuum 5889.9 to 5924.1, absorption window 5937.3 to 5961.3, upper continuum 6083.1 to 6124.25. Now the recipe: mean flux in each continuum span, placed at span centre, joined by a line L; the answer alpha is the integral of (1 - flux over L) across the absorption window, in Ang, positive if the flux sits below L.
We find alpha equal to -1.20 Ang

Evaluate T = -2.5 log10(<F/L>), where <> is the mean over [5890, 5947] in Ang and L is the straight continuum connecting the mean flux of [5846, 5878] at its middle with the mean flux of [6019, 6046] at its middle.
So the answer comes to 0.05 mag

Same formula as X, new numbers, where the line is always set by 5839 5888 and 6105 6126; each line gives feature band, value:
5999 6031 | 0.1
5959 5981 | -0.2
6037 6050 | -0.8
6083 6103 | -0.3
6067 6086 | -0.6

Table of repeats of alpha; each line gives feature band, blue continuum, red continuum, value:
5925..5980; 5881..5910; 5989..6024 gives -2.39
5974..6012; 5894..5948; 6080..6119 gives -0.89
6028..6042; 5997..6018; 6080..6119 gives -0.35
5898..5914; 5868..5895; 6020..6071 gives -0.81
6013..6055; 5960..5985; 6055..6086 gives 0.13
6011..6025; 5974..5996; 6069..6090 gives 0.65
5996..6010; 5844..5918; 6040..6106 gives -0.25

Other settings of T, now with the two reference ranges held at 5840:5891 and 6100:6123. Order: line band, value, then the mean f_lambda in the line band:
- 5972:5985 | -0.02 mag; 278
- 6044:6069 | -0.05 mag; 282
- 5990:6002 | -0.07 mag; 289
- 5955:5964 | -0.04 mag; 283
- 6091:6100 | -0.06 mag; 284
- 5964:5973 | -0.01 mag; 276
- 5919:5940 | 0.00 mag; 275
